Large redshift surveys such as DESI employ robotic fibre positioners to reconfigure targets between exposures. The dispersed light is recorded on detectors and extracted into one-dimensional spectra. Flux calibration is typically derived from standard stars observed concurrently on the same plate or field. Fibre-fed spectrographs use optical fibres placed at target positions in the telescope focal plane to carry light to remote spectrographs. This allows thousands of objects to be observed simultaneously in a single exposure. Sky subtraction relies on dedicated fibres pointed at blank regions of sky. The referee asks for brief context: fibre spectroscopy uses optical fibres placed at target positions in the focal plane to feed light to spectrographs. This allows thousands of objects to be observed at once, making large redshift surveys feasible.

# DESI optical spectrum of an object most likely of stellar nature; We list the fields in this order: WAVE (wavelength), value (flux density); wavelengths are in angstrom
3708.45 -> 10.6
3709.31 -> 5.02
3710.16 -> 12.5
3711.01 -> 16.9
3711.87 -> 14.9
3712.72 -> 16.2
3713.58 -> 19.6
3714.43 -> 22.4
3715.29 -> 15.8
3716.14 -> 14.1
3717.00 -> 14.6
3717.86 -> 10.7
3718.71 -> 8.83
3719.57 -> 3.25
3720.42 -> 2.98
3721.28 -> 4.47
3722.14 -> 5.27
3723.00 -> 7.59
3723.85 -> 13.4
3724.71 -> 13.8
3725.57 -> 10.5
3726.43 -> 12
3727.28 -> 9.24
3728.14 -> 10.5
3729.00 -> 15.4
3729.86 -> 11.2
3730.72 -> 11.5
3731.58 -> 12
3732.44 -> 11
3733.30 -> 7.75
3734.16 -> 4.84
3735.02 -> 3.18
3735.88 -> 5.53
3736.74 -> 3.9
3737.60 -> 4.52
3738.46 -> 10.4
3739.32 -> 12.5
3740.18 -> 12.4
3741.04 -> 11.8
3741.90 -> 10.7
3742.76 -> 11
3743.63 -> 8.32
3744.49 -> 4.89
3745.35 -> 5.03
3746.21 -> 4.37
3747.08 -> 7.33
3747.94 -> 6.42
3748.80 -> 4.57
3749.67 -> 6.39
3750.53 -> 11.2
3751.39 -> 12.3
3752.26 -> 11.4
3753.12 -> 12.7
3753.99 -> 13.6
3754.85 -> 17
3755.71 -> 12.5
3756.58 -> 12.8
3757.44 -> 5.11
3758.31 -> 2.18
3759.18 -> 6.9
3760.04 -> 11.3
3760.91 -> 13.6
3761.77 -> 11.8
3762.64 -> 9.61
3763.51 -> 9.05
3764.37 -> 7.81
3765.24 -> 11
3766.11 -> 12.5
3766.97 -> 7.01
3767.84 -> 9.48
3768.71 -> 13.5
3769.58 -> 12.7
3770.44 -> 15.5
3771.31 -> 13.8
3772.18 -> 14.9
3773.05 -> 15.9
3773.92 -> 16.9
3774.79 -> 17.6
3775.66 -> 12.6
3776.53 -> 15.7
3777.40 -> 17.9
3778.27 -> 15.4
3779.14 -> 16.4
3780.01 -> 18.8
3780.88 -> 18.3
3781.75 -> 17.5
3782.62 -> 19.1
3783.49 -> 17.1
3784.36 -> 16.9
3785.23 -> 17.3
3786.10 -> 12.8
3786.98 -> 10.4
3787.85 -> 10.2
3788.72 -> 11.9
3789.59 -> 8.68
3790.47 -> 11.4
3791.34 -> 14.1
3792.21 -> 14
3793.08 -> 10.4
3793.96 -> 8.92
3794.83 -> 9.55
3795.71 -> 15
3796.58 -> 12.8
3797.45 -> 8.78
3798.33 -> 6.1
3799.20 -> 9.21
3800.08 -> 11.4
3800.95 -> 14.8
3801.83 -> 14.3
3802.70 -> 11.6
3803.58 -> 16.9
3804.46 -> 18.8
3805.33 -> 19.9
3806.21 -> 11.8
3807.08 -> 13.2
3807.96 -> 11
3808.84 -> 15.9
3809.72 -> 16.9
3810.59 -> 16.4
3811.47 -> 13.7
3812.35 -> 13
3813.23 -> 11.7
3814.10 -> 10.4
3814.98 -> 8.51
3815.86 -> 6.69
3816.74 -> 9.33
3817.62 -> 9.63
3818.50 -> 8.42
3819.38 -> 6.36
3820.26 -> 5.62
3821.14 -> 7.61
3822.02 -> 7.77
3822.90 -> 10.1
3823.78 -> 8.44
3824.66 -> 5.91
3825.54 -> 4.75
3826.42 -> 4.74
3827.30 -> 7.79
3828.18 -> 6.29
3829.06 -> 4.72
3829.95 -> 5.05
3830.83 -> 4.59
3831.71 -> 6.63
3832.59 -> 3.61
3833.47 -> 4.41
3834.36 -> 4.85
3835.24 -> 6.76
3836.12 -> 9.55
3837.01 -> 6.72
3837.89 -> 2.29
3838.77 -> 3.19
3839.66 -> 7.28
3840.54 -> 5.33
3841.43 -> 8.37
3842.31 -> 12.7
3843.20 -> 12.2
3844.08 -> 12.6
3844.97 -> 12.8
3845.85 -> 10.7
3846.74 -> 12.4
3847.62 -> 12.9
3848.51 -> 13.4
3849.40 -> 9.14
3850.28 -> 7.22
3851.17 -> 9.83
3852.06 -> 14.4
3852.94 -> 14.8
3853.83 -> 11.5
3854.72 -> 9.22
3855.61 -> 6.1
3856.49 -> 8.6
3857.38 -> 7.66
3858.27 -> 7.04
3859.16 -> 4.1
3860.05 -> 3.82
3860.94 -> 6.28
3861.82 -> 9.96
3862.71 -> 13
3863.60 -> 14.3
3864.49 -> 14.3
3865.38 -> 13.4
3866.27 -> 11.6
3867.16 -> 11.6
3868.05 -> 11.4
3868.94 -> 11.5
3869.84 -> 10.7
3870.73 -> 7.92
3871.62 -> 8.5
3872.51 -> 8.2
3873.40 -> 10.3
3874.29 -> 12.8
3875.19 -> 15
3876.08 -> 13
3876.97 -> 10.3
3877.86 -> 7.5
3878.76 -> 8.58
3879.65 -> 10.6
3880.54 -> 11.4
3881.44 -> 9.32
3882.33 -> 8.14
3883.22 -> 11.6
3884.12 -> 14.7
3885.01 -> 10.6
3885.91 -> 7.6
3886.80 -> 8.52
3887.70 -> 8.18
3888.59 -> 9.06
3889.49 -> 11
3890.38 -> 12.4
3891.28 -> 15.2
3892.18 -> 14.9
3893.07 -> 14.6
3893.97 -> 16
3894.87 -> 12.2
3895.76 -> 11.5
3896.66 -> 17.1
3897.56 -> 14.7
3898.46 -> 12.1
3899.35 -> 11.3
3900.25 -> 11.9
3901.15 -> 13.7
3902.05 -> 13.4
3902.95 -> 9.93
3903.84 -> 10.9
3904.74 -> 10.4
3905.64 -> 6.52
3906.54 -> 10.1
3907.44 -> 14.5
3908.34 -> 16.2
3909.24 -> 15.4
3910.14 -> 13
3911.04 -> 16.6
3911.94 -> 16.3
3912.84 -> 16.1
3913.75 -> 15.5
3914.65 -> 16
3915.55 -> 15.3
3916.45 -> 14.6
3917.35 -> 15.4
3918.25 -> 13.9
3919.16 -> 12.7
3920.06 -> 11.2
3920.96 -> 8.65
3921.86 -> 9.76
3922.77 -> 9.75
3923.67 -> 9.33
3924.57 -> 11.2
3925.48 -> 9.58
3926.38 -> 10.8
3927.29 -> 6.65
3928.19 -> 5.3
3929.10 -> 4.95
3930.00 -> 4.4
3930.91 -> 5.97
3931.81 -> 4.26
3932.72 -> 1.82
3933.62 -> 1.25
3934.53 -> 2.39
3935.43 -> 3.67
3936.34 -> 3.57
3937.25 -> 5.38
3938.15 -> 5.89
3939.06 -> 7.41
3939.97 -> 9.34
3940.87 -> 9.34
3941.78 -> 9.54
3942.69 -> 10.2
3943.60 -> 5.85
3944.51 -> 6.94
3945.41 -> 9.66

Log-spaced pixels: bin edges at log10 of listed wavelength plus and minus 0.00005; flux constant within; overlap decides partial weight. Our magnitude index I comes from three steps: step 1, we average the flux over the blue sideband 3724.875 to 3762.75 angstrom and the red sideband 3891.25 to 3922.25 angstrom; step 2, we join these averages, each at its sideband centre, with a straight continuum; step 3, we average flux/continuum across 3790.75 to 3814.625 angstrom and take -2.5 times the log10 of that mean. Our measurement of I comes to -0.194 mag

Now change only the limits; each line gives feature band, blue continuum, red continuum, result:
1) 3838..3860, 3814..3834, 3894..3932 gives -0.17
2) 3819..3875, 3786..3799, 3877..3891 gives 0.19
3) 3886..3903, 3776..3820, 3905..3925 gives 0.05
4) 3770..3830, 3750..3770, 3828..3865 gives -0.24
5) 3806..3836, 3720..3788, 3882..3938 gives 0.26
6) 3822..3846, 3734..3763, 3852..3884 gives 0.36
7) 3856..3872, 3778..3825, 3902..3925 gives 0.28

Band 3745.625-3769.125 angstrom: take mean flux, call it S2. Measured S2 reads 9.72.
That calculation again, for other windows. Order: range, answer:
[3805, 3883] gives 9.51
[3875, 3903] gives 11.7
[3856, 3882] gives 10.1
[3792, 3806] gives 12.6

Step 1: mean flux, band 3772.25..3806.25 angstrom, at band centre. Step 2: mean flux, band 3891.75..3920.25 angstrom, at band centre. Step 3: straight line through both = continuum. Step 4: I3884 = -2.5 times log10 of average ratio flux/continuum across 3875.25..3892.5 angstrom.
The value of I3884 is 0.26 mag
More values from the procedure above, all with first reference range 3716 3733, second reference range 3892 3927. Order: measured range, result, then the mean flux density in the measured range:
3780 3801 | -0.169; 12.9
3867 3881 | 0.167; 10.6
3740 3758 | 0.097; 9.52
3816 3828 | 0.483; 7.38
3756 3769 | 0.113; 9.56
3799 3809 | -0.248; 14.1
